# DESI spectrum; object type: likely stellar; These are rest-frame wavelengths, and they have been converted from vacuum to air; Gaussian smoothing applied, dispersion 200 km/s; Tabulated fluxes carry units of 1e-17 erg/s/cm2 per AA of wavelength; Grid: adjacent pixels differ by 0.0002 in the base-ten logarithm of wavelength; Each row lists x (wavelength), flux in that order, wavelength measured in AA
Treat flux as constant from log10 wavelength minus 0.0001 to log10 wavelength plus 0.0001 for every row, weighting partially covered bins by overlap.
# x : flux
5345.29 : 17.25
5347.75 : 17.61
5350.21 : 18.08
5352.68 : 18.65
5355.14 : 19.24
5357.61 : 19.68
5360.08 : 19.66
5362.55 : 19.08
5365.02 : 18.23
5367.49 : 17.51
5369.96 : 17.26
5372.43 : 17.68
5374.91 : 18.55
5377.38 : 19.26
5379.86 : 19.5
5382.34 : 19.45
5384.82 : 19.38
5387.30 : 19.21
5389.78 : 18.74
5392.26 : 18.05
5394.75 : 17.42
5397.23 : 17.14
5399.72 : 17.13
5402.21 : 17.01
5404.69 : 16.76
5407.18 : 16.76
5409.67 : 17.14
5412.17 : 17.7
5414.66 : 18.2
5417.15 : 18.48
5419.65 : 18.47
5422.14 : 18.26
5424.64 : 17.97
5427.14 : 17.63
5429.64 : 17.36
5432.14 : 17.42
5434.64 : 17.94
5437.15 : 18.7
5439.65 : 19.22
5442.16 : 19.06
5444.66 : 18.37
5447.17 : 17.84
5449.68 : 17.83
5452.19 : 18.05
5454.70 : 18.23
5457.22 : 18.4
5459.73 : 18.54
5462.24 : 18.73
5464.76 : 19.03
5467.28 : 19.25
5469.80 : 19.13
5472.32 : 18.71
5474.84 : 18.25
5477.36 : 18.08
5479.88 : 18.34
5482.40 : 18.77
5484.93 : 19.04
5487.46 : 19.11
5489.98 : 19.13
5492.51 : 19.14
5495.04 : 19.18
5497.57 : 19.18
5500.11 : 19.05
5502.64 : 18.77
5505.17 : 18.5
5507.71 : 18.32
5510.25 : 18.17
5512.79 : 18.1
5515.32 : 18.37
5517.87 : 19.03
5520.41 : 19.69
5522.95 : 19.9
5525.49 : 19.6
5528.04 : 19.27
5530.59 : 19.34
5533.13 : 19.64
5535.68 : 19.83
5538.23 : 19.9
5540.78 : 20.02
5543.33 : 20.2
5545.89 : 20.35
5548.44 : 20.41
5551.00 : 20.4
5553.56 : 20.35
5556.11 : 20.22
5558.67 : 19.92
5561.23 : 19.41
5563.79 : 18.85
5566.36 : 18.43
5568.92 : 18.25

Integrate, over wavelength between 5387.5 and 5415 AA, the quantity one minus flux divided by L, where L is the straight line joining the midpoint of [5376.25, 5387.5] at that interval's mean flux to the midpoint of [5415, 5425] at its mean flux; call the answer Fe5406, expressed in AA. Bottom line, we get 2.0 AA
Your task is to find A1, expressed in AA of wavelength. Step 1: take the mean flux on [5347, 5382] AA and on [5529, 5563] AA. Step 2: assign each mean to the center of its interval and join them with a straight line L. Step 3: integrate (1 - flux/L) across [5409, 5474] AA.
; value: 3.0 AA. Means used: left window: 18.6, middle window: 18.3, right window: 20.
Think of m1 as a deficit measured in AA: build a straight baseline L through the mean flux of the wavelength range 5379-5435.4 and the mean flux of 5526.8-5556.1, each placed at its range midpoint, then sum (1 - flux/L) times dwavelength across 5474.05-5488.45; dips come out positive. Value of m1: 0.4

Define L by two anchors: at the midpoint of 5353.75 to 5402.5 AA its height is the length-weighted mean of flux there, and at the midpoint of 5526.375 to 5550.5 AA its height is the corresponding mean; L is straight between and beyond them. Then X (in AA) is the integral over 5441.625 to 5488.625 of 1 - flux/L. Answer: 1.7 AA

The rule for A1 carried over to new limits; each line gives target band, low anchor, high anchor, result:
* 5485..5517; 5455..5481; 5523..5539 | 0.6 AA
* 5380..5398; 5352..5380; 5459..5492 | 0.1 AA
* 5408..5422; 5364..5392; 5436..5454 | 0.4 AA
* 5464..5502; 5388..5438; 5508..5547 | -0.3 AA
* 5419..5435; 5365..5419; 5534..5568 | 0.5 AA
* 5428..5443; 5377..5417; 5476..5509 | 0.1 AA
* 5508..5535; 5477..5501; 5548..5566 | 0.4 AA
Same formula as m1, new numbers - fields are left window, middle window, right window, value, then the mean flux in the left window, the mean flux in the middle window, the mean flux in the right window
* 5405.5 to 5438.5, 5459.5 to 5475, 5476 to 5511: -0.4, 17.8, 18.9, 18.8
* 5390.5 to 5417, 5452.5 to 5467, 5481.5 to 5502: -0.1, 17.4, 18.6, 19.1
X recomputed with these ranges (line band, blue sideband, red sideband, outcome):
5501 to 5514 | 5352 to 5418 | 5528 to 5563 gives 0.8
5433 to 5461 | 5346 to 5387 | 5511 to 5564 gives 1.1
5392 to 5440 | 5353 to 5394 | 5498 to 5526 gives 2.8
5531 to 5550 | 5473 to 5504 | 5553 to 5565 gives -0.5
